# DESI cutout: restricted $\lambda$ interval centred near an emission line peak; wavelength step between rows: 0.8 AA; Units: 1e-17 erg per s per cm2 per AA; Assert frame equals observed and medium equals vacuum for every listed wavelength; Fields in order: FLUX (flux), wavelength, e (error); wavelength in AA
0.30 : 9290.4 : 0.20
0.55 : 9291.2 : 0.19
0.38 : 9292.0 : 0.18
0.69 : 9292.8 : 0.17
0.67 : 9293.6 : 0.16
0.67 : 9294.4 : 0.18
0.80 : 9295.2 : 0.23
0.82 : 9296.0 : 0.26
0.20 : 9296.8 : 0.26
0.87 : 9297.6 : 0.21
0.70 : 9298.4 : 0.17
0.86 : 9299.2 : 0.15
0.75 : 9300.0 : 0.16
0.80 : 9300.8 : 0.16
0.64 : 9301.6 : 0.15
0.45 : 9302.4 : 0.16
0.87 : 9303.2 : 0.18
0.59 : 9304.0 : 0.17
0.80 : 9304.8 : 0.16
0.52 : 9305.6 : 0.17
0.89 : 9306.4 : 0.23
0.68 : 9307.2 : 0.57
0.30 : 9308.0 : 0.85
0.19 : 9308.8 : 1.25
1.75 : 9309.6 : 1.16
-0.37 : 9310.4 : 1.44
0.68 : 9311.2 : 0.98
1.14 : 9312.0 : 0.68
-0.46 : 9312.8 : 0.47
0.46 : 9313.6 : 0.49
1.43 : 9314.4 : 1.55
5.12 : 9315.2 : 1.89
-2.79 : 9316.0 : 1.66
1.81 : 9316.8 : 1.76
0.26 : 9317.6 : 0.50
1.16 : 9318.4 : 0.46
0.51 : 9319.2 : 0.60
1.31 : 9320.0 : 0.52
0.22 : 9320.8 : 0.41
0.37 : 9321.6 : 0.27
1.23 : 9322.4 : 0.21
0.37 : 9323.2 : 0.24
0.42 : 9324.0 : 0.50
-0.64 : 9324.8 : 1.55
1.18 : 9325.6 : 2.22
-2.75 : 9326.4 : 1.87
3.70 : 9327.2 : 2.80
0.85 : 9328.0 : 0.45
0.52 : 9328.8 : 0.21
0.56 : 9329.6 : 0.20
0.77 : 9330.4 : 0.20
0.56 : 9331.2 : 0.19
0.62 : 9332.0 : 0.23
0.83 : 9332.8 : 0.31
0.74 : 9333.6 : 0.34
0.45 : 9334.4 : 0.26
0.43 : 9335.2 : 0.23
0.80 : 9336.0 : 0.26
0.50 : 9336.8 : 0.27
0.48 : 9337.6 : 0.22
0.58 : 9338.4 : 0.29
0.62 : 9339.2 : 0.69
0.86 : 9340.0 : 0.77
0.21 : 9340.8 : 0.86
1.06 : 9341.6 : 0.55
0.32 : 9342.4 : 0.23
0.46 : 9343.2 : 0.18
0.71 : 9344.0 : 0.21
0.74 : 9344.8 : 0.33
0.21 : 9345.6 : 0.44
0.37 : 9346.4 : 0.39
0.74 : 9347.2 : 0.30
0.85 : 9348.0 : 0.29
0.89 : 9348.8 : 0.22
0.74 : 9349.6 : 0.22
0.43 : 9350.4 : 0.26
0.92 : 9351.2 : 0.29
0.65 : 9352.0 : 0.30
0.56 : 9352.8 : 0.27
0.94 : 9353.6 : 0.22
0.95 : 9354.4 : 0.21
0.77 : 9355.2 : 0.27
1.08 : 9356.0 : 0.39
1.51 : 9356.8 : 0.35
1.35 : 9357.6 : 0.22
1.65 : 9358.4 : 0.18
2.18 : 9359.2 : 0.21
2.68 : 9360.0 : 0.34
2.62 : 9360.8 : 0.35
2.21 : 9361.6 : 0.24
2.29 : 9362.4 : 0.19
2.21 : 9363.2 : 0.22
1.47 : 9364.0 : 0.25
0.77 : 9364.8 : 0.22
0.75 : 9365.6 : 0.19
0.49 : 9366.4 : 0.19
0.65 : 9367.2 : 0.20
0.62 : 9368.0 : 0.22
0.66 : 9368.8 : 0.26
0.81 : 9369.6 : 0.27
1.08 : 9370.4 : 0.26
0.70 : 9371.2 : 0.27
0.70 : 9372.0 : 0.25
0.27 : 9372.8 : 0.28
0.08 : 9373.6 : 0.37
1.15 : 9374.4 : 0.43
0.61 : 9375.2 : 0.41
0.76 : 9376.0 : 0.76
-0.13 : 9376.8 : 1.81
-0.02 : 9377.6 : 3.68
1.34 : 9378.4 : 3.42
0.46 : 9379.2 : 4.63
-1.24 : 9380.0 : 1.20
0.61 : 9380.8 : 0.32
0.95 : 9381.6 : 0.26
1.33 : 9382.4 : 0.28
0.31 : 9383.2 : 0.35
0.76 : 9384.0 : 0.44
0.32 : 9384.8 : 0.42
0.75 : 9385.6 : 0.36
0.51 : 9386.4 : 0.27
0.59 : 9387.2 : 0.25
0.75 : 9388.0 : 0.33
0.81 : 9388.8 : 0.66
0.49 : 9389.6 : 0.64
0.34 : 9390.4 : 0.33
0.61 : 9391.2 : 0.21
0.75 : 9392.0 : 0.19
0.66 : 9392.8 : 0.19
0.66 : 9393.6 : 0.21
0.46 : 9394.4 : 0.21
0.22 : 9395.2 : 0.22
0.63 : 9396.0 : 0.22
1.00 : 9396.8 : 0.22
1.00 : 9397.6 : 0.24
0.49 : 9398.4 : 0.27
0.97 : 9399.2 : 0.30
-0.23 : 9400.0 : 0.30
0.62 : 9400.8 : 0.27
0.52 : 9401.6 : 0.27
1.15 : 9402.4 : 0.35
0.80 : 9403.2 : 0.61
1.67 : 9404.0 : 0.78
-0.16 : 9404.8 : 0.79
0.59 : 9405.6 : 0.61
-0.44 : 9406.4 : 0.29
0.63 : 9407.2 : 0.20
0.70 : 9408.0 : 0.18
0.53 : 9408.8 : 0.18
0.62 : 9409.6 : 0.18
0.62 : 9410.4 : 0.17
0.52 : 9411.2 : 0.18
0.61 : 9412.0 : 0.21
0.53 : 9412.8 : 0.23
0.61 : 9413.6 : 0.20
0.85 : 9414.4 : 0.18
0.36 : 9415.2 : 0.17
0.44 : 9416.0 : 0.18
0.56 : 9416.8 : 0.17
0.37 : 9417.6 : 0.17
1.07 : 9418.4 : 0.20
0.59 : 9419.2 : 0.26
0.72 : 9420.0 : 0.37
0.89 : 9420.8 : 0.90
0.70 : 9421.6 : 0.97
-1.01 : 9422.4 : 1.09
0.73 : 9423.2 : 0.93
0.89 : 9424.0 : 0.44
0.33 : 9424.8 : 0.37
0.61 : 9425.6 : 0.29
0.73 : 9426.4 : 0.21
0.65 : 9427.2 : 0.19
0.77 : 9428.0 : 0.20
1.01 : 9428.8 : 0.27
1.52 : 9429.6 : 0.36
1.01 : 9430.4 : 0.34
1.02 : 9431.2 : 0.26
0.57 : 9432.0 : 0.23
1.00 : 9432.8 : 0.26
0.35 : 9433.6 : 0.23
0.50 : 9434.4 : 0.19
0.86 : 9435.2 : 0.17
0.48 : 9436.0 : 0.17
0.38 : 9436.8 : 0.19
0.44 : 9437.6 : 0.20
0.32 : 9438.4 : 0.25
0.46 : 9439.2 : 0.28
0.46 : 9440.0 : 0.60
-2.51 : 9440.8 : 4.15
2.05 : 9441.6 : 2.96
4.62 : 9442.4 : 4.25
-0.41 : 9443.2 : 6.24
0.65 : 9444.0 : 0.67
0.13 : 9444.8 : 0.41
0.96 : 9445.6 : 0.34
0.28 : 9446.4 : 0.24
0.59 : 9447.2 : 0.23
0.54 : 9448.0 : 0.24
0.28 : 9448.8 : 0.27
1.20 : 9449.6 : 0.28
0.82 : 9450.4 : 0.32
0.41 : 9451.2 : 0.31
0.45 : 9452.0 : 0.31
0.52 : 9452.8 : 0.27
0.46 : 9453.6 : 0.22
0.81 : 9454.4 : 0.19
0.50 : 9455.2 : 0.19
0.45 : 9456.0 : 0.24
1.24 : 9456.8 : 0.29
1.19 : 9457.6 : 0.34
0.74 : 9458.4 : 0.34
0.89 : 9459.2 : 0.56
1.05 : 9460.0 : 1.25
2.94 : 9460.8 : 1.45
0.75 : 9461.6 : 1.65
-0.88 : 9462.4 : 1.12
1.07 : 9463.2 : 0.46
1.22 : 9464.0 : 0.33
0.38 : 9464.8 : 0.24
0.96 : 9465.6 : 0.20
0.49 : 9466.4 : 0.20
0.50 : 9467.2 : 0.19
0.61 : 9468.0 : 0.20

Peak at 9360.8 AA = [O III] 5007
